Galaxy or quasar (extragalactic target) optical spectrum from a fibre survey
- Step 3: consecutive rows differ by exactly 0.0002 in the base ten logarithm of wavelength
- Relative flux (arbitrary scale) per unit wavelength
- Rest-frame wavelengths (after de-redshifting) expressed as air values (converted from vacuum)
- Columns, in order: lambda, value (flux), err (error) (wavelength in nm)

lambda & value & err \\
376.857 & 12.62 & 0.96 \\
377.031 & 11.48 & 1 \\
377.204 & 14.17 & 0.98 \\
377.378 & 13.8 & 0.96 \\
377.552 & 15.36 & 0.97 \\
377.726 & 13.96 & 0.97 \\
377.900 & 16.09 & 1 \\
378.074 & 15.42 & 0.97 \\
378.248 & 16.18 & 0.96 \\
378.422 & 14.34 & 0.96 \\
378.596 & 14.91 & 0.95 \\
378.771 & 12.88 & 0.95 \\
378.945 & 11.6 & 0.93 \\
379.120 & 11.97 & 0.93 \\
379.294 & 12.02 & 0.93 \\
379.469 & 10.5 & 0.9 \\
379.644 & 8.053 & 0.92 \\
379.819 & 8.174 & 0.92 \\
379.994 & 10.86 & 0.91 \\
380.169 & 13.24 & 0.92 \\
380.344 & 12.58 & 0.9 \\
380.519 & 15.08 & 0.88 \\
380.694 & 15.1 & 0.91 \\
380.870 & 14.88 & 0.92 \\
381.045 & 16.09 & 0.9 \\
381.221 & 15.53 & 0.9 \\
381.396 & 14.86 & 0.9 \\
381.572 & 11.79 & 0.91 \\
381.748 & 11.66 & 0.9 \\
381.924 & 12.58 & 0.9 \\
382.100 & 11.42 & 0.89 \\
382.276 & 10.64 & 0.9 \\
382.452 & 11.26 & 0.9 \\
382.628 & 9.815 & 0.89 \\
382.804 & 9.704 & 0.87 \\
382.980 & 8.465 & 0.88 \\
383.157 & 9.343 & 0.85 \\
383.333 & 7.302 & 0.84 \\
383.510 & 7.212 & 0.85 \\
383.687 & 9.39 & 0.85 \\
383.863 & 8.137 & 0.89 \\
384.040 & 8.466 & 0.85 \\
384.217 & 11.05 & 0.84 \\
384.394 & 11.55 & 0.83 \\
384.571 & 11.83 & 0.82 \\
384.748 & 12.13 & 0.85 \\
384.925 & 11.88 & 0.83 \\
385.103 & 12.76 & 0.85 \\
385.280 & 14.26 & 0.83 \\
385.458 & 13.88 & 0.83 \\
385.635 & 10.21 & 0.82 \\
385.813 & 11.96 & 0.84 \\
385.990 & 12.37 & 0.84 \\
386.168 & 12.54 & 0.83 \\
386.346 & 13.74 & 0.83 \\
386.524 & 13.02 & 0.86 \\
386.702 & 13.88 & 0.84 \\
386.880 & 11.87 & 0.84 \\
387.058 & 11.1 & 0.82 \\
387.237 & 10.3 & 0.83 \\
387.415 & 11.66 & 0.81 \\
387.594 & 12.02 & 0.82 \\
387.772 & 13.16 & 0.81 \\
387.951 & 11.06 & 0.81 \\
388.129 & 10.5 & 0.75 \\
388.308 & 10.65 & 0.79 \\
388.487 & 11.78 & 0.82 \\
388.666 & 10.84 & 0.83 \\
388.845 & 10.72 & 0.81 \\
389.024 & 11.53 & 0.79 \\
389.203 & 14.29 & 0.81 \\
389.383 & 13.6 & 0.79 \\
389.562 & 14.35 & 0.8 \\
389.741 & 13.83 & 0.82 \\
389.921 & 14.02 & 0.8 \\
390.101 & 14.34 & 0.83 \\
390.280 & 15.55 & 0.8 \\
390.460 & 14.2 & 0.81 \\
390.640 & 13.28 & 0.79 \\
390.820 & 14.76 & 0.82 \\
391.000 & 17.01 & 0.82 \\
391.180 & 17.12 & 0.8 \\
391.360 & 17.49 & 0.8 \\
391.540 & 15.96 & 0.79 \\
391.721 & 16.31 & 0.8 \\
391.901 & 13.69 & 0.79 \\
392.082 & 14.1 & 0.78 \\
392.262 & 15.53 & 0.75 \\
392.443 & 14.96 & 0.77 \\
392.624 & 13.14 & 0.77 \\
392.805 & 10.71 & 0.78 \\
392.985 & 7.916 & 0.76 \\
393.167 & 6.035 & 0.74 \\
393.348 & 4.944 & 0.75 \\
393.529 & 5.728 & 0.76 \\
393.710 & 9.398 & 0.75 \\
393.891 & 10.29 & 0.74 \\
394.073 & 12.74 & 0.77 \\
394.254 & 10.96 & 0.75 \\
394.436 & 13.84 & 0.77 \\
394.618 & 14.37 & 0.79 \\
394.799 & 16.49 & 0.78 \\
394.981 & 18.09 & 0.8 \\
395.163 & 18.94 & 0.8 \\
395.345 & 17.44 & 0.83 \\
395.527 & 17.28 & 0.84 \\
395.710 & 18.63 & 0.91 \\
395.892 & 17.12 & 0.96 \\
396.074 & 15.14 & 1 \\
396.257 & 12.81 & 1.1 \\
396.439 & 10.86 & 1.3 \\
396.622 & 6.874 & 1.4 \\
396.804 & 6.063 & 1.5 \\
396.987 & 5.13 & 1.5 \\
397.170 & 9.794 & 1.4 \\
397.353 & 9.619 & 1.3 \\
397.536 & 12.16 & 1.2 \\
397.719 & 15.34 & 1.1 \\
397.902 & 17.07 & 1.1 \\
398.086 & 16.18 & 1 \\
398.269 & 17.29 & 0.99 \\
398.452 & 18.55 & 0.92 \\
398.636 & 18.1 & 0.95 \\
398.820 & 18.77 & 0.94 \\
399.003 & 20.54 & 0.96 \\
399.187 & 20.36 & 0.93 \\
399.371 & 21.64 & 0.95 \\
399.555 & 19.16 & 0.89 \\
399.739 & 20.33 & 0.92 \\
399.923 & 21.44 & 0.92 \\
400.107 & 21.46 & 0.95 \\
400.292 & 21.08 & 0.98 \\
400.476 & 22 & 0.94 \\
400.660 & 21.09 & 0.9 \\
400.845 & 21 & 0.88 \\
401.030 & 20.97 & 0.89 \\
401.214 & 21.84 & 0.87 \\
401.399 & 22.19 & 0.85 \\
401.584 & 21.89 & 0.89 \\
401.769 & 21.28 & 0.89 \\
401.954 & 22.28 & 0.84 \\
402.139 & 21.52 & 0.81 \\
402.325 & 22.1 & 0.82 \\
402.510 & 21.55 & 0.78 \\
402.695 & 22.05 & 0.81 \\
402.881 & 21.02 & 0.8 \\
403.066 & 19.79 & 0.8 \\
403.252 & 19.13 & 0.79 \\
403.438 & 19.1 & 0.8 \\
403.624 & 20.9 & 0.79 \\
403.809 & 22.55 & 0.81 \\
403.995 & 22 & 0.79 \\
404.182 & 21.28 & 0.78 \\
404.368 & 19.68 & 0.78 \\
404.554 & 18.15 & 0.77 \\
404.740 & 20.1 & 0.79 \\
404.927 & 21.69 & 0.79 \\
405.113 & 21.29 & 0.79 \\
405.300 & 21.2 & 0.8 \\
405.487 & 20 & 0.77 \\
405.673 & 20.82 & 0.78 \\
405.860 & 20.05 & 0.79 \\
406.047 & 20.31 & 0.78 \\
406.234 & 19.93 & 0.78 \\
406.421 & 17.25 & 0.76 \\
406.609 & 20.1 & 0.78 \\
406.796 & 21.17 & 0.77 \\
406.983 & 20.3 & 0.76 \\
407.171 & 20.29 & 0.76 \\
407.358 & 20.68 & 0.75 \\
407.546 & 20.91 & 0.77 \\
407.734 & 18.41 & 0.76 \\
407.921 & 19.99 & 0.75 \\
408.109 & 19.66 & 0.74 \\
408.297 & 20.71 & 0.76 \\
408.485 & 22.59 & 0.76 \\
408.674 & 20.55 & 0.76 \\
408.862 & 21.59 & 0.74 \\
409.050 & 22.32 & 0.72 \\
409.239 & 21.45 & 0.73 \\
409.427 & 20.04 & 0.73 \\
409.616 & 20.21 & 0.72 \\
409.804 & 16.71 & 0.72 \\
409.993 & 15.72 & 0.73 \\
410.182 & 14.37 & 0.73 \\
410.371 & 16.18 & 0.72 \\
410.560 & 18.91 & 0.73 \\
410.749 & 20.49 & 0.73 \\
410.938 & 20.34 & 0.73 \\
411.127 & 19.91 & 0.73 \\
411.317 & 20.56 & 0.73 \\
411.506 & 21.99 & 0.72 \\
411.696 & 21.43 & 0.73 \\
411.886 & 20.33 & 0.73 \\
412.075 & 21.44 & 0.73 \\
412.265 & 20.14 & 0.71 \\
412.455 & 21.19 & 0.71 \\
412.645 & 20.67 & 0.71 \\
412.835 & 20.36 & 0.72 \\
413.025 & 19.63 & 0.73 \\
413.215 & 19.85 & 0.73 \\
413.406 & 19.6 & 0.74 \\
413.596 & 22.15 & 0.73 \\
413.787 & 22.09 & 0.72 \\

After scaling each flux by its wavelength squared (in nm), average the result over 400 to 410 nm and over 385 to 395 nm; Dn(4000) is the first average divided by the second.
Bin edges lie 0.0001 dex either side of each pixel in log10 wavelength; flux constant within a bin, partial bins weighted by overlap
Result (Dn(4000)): 1.75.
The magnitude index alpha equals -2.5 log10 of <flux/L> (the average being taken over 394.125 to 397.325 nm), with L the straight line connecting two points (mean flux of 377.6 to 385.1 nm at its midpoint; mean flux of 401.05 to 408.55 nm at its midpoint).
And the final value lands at 0.27 mag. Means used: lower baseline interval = 11.9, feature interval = 13.4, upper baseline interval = 20.7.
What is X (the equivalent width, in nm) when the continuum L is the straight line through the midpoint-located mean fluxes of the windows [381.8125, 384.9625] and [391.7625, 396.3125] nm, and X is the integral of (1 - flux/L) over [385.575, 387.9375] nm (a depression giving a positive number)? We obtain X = -0.220 nm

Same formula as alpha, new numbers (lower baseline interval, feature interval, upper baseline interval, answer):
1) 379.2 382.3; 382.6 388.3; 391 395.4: 0.15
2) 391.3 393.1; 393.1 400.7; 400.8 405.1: 0.15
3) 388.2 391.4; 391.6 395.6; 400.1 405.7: 0.23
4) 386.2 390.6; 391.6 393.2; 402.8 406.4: 0.14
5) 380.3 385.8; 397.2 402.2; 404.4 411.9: -0.13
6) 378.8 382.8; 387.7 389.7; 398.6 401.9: 0.29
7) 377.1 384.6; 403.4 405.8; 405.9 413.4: -0.12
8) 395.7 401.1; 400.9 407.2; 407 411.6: -0.14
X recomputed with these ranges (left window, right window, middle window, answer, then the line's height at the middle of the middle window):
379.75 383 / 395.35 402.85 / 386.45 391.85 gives 0.53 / 14.8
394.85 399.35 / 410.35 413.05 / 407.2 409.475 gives -0.19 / 19.1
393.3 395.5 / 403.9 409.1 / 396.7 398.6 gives 0.29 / 15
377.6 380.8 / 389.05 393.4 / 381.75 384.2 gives 0.66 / 13.2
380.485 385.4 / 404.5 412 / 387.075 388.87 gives 0.26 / 13.2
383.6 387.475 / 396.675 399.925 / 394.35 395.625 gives -0.17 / 14.7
